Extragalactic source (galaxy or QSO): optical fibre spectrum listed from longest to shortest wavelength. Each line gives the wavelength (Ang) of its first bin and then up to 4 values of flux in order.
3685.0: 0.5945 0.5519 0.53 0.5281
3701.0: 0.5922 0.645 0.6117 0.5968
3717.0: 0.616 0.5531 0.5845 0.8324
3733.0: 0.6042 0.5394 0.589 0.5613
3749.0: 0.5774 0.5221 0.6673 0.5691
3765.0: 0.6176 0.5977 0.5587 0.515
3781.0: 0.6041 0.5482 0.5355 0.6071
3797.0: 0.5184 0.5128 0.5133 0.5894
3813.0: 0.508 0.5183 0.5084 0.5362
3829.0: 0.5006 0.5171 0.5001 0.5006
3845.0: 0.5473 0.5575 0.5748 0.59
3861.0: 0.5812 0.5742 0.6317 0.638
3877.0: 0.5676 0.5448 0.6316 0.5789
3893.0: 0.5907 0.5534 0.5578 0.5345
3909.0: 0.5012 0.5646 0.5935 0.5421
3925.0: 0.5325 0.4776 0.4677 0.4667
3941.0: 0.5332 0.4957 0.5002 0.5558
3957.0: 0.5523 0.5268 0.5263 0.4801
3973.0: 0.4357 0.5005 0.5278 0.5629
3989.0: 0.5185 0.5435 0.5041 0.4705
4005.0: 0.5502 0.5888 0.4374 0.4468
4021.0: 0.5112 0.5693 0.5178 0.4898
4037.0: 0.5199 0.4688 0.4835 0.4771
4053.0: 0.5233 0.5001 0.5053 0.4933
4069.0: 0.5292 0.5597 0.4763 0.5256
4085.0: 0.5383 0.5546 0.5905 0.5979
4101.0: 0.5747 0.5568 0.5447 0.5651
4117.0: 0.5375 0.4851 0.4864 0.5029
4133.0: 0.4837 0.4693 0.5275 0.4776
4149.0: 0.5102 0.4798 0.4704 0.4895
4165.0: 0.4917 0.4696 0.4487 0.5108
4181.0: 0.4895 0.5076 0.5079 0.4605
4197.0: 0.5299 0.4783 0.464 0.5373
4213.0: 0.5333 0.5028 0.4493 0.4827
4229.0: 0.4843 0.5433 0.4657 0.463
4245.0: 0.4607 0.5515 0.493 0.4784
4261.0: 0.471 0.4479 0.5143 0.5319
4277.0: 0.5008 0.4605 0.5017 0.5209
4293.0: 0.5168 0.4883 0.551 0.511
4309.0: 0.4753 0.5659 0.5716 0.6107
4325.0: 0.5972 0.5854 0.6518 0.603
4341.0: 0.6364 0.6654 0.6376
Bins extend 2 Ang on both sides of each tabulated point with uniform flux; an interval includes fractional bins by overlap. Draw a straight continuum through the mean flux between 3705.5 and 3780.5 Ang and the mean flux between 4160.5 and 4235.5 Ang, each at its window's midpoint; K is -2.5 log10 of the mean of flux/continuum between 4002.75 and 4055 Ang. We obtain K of 0.054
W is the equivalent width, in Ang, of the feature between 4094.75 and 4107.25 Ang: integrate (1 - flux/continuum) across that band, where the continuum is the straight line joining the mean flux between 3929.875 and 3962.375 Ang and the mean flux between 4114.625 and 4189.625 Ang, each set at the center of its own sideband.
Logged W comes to -2.0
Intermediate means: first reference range 0.511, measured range 0.576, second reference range 0.492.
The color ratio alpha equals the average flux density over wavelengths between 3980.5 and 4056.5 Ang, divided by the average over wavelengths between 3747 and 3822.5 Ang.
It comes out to 0.92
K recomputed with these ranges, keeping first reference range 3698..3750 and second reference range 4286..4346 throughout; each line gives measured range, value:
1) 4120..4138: 0.19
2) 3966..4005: 0.16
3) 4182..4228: 0.16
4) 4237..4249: 0.20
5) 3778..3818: 0.11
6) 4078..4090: 0.10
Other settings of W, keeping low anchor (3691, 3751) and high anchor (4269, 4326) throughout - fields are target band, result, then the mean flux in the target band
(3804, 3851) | 4.8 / 0.525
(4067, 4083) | 0.9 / 0.523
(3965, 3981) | 2.3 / 0.486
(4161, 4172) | 1.3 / 0.479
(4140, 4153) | 1.1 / 0.499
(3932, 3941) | 1.4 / 0.482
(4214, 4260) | 3.9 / 0.489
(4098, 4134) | 1.3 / 0.529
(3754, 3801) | 1.4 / 0.572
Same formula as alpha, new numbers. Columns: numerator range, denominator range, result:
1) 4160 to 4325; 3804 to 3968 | 0.92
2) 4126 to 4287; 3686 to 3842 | 0.87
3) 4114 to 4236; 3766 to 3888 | 0.89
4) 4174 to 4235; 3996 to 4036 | 0.98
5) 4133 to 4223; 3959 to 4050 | 0.97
